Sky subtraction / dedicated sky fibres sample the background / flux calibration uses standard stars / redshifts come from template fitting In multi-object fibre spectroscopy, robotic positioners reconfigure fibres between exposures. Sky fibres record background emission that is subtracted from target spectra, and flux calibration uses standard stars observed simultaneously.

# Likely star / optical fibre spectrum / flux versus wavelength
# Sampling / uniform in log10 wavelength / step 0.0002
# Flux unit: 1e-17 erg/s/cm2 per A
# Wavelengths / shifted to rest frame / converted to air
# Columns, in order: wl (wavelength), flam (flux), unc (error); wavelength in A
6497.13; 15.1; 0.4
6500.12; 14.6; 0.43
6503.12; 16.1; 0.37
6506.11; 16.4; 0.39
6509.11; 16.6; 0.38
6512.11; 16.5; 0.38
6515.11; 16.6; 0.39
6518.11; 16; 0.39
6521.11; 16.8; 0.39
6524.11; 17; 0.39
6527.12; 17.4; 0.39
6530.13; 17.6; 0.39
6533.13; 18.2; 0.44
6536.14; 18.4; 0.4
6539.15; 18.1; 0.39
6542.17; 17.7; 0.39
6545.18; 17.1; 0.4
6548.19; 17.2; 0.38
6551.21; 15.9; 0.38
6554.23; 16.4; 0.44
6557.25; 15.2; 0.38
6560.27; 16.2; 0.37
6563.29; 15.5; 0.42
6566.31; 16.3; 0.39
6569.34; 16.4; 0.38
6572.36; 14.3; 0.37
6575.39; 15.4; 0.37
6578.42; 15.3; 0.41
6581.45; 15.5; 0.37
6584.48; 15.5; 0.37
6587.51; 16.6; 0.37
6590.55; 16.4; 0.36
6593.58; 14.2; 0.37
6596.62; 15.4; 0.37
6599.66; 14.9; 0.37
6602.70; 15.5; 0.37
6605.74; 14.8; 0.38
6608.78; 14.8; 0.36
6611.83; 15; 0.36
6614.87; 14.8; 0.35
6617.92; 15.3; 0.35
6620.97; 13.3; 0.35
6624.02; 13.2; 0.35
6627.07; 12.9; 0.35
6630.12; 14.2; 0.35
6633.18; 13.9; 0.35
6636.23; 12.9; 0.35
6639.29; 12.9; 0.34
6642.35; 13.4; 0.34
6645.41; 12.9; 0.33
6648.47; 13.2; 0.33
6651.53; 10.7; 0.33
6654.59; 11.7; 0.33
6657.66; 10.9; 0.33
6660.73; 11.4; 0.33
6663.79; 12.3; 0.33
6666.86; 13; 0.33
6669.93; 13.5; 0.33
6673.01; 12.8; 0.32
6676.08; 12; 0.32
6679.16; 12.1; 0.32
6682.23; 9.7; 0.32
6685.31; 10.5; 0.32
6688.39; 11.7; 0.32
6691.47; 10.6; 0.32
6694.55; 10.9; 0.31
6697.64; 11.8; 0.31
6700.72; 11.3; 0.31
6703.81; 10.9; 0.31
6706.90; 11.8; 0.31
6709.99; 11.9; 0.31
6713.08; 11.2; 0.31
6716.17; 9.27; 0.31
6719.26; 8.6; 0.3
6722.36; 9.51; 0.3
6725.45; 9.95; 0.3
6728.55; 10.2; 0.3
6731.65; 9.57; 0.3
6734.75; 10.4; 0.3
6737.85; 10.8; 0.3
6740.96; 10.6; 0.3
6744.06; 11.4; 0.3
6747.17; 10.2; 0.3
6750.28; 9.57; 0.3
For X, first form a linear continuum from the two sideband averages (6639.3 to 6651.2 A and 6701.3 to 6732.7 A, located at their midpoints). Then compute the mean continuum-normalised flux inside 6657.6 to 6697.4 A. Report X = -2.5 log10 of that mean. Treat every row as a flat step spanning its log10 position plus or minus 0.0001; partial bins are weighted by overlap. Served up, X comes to 0.01 mag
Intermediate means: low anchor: 12.9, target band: 11.7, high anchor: 10.3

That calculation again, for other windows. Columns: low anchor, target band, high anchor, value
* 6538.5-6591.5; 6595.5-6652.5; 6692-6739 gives 0.003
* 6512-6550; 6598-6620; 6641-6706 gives -0.052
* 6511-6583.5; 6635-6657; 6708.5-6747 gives 0.056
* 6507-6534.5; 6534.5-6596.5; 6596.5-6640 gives -0.031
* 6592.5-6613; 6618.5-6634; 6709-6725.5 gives 0.028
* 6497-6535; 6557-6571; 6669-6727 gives -0.059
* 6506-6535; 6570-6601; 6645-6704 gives -0.047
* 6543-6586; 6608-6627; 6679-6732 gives -0.026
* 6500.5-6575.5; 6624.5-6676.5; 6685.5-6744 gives 0.013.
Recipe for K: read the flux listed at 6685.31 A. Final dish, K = 10.5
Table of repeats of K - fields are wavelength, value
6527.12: 17.4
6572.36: 14.3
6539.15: 18.1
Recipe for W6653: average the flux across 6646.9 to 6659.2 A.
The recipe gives 11.6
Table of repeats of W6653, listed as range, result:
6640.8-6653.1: 12.6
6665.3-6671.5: 13.2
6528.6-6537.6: 18.1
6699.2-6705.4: 11.1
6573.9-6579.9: 15.3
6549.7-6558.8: 15.8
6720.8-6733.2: 9.81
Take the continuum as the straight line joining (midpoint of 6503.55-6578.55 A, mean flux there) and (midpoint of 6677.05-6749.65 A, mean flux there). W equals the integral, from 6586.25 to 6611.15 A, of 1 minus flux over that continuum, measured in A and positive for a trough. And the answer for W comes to -1.2 A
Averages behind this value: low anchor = 16.6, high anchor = 10.6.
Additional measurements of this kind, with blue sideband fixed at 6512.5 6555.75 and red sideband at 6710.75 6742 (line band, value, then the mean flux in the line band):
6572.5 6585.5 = 0.2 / 15.3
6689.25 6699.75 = 0.1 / 11.2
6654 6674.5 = 0.1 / 12.2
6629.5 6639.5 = 0.0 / 13.5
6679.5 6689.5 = 0.7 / 10.8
